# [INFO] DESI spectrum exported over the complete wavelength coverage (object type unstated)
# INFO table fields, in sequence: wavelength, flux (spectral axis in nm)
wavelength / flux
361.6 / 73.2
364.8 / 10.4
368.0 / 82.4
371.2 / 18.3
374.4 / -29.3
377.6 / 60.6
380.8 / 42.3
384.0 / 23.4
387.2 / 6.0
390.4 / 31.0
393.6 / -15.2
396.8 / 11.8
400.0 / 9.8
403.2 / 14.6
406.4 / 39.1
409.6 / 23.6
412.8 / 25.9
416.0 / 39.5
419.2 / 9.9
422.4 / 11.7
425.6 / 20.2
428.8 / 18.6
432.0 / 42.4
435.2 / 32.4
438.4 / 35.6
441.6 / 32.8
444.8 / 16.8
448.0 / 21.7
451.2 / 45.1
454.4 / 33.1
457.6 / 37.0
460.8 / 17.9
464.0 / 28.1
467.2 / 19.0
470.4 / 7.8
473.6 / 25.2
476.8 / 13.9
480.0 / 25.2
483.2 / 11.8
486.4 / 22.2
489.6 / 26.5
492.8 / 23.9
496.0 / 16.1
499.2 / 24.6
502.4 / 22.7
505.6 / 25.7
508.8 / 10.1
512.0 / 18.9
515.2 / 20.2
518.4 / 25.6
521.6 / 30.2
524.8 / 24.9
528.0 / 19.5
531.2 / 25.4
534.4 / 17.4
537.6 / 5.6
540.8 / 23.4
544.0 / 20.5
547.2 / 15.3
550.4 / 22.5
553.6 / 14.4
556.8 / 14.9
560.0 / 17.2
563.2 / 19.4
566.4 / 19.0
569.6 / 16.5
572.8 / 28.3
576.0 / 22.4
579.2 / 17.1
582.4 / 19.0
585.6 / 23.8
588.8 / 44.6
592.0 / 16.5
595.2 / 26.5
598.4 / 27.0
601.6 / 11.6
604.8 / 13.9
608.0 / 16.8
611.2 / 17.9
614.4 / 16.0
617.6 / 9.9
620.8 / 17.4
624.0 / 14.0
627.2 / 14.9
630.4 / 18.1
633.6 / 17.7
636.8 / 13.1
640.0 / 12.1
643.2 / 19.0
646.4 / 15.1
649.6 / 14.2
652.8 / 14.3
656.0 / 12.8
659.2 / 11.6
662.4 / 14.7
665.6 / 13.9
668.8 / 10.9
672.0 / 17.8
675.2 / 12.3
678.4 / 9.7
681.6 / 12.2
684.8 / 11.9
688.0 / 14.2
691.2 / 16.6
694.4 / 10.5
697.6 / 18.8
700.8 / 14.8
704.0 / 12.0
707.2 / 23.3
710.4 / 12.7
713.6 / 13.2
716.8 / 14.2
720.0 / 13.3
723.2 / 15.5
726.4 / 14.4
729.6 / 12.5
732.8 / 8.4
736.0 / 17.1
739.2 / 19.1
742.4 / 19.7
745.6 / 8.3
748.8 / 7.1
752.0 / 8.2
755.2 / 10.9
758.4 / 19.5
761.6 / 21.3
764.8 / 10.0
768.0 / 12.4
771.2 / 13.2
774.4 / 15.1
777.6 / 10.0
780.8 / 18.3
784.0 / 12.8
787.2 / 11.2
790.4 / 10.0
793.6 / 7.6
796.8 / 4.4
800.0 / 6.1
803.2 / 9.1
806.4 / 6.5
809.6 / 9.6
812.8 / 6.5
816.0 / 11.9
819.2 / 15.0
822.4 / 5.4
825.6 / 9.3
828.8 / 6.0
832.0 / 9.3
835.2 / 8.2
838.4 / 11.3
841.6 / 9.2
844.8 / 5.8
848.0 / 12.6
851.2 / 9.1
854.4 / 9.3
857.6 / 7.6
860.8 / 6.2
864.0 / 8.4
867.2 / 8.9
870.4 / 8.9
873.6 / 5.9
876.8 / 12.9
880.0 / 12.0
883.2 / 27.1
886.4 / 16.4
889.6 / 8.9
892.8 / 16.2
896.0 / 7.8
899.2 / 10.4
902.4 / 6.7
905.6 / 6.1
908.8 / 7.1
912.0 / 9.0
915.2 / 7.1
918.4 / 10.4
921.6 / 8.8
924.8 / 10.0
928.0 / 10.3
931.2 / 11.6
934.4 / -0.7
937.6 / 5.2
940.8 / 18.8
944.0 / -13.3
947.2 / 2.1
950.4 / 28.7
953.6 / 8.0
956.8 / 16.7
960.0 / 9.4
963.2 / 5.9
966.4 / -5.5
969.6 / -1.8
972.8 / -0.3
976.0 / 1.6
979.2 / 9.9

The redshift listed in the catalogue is 0.08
